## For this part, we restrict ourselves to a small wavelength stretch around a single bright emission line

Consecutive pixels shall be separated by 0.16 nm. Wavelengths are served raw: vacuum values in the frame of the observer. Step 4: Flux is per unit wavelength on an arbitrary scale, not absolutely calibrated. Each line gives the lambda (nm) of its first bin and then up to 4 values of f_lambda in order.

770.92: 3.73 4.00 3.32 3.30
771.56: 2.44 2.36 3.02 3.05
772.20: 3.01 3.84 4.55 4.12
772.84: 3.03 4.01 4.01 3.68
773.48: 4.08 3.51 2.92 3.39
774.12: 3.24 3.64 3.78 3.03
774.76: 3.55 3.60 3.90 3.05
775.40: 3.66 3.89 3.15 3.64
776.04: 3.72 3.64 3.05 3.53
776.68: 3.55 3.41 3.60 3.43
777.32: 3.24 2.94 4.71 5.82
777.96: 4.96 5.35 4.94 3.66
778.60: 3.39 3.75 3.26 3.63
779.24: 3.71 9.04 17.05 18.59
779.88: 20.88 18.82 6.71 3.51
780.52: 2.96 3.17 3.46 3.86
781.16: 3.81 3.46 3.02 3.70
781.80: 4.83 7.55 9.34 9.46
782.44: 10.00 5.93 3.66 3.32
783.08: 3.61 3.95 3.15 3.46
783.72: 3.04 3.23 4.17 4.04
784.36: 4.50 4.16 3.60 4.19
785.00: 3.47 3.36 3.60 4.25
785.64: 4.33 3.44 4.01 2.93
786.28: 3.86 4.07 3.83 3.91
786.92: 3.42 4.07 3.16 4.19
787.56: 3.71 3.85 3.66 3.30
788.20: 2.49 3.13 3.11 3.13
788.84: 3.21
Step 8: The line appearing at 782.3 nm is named [N II]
